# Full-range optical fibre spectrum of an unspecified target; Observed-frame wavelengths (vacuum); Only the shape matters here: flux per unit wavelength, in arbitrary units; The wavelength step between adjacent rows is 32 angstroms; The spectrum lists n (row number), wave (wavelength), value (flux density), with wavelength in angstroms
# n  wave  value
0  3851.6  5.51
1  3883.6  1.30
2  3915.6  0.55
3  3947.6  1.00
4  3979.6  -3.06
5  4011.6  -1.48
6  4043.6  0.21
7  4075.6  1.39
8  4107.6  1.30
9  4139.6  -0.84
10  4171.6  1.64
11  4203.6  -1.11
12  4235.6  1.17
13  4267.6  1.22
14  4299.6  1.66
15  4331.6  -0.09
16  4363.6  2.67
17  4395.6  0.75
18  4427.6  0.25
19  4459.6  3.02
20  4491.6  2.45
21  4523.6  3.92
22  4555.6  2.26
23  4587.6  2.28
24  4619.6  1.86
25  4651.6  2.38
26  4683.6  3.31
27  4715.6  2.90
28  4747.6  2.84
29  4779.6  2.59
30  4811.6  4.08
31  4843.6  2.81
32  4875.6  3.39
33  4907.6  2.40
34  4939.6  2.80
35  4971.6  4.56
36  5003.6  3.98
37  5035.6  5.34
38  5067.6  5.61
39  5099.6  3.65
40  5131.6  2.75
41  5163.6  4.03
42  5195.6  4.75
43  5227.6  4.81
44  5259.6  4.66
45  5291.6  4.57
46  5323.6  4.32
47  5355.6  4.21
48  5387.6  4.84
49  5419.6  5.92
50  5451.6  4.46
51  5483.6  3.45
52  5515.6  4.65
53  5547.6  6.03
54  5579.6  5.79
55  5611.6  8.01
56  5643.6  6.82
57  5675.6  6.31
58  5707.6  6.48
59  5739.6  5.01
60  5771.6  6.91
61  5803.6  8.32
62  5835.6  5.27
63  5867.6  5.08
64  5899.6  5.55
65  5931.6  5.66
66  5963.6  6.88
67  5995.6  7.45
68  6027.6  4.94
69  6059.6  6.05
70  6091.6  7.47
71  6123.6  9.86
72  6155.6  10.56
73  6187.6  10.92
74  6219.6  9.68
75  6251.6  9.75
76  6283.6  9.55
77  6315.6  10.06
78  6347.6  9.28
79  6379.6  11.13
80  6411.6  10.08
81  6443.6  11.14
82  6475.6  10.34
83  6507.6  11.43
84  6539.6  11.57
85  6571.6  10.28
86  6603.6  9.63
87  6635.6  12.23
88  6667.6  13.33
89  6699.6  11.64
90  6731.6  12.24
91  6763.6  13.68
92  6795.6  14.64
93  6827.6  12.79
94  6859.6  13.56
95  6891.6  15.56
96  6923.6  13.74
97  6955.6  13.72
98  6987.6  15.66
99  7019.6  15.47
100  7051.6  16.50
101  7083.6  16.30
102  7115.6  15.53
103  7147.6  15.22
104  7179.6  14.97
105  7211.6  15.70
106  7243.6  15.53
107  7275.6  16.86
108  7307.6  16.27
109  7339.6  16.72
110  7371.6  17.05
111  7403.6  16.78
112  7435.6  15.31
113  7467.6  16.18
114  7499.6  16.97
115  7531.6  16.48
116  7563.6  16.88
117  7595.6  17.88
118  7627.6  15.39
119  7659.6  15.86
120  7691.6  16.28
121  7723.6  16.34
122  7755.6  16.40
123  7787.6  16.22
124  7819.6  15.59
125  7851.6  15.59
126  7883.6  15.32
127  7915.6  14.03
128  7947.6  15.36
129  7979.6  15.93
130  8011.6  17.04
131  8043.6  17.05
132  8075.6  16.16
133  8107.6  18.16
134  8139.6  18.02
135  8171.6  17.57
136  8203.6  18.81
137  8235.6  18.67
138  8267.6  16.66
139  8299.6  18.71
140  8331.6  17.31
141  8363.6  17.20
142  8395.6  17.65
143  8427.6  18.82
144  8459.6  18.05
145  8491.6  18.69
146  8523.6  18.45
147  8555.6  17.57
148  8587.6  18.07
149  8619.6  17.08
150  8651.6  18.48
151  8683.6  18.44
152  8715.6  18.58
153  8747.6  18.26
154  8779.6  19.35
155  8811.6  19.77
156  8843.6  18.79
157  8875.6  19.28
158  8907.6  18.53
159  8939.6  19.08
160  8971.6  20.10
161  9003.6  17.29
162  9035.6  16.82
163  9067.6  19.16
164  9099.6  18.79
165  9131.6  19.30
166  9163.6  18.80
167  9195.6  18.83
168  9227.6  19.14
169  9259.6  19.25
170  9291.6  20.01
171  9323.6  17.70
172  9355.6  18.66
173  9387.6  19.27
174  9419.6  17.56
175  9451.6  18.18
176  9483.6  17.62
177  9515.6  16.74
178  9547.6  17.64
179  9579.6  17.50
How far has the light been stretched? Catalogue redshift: 0.53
